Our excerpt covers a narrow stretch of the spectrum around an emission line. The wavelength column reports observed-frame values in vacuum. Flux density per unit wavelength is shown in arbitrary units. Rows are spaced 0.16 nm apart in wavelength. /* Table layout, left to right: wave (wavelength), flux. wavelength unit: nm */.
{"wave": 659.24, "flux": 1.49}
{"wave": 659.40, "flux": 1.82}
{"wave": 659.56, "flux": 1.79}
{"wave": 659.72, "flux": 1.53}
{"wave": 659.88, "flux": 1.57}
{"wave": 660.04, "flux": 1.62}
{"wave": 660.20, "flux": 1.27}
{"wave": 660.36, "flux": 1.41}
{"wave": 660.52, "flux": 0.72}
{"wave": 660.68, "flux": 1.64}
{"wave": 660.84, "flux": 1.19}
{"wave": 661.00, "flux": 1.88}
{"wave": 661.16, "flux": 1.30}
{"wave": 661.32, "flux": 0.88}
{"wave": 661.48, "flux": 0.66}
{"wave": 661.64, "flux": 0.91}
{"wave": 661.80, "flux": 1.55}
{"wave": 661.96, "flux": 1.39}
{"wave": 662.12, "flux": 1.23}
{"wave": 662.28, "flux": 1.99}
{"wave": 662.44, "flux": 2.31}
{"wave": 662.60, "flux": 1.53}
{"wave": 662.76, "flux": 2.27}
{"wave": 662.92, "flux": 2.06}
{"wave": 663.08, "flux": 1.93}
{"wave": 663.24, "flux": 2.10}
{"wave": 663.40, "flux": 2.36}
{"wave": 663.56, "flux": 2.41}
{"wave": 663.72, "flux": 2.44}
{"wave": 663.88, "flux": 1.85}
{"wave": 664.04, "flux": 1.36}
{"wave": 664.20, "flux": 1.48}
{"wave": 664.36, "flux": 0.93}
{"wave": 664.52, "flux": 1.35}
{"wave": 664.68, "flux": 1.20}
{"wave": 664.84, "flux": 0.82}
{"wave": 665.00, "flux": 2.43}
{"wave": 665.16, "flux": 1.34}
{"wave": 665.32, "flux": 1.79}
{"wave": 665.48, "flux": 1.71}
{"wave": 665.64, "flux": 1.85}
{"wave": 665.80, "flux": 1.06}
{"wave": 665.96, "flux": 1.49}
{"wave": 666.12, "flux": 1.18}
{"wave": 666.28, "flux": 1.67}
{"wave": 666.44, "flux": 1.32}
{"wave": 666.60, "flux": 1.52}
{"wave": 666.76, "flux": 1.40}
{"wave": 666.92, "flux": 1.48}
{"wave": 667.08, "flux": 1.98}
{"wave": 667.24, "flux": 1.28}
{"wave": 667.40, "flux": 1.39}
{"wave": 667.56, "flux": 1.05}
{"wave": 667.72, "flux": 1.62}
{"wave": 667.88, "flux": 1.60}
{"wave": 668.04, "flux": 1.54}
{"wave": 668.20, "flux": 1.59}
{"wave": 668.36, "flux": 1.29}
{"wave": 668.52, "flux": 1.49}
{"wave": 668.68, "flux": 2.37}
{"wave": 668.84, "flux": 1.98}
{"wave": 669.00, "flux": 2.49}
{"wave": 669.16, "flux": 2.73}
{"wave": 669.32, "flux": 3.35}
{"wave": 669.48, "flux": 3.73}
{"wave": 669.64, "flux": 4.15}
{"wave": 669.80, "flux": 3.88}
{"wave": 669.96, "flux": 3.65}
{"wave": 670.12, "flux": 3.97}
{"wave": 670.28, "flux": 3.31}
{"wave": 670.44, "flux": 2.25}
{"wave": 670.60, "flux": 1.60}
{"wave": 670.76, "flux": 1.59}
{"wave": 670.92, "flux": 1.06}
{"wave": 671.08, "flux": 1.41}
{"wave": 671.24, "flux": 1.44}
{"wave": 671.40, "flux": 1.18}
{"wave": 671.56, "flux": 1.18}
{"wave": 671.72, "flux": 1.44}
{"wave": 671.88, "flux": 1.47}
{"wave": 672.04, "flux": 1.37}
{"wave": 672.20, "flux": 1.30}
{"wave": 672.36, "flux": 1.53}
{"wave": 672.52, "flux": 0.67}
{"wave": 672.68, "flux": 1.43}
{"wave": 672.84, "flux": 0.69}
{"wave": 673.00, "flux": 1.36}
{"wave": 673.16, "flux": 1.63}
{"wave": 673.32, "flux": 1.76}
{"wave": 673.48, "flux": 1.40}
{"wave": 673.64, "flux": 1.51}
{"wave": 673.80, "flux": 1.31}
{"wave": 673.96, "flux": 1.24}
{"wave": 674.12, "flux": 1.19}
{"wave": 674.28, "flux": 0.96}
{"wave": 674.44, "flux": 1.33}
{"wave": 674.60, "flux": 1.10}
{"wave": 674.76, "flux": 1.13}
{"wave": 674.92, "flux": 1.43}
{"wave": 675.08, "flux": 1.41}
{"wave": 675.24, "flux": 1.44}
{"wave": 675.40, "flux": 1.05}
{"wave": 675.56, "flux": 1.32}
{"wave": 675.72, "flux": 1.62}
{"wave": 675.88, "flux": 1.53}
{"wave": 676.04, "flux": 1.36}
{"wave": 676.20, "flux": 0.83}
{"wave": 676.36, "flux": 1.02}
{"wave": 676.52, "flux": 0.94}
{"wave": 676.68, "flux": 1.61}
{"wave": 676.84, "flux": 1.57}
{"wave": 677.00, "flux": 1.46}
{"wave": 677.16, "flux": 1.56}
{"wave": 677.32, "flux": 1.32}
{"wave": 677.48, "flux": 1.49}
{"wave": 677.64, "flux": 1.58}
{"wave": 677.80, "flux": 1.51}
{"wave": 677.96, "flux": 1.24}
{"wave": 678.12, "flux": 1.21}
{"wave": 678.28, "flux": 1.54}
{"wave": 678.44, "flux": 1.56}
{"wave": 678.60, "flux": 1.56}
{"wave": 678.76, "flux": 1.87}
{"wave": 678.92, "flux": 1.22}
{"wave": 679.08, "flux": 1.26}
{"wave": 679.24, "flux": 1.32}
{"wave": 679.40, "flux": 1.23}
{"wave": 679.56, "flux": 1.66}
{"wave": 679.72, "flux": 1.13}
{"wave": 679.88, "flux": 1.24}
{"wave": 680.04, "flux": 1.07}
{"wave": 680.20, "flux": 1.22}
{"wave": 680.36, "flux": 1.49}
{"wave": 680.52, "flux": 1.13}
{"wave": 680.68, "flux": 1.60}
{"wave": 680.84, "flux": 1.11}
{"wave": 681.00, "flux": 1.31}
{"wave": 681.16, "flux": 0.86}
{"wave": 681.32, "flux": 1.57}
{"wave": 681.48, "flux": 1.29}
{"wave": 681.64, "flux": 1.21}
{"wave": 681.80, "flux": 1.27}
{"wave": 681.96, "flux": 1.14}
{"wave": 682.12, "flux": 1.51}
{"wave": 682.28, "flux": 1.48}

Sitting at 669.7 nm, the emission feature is [O III]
